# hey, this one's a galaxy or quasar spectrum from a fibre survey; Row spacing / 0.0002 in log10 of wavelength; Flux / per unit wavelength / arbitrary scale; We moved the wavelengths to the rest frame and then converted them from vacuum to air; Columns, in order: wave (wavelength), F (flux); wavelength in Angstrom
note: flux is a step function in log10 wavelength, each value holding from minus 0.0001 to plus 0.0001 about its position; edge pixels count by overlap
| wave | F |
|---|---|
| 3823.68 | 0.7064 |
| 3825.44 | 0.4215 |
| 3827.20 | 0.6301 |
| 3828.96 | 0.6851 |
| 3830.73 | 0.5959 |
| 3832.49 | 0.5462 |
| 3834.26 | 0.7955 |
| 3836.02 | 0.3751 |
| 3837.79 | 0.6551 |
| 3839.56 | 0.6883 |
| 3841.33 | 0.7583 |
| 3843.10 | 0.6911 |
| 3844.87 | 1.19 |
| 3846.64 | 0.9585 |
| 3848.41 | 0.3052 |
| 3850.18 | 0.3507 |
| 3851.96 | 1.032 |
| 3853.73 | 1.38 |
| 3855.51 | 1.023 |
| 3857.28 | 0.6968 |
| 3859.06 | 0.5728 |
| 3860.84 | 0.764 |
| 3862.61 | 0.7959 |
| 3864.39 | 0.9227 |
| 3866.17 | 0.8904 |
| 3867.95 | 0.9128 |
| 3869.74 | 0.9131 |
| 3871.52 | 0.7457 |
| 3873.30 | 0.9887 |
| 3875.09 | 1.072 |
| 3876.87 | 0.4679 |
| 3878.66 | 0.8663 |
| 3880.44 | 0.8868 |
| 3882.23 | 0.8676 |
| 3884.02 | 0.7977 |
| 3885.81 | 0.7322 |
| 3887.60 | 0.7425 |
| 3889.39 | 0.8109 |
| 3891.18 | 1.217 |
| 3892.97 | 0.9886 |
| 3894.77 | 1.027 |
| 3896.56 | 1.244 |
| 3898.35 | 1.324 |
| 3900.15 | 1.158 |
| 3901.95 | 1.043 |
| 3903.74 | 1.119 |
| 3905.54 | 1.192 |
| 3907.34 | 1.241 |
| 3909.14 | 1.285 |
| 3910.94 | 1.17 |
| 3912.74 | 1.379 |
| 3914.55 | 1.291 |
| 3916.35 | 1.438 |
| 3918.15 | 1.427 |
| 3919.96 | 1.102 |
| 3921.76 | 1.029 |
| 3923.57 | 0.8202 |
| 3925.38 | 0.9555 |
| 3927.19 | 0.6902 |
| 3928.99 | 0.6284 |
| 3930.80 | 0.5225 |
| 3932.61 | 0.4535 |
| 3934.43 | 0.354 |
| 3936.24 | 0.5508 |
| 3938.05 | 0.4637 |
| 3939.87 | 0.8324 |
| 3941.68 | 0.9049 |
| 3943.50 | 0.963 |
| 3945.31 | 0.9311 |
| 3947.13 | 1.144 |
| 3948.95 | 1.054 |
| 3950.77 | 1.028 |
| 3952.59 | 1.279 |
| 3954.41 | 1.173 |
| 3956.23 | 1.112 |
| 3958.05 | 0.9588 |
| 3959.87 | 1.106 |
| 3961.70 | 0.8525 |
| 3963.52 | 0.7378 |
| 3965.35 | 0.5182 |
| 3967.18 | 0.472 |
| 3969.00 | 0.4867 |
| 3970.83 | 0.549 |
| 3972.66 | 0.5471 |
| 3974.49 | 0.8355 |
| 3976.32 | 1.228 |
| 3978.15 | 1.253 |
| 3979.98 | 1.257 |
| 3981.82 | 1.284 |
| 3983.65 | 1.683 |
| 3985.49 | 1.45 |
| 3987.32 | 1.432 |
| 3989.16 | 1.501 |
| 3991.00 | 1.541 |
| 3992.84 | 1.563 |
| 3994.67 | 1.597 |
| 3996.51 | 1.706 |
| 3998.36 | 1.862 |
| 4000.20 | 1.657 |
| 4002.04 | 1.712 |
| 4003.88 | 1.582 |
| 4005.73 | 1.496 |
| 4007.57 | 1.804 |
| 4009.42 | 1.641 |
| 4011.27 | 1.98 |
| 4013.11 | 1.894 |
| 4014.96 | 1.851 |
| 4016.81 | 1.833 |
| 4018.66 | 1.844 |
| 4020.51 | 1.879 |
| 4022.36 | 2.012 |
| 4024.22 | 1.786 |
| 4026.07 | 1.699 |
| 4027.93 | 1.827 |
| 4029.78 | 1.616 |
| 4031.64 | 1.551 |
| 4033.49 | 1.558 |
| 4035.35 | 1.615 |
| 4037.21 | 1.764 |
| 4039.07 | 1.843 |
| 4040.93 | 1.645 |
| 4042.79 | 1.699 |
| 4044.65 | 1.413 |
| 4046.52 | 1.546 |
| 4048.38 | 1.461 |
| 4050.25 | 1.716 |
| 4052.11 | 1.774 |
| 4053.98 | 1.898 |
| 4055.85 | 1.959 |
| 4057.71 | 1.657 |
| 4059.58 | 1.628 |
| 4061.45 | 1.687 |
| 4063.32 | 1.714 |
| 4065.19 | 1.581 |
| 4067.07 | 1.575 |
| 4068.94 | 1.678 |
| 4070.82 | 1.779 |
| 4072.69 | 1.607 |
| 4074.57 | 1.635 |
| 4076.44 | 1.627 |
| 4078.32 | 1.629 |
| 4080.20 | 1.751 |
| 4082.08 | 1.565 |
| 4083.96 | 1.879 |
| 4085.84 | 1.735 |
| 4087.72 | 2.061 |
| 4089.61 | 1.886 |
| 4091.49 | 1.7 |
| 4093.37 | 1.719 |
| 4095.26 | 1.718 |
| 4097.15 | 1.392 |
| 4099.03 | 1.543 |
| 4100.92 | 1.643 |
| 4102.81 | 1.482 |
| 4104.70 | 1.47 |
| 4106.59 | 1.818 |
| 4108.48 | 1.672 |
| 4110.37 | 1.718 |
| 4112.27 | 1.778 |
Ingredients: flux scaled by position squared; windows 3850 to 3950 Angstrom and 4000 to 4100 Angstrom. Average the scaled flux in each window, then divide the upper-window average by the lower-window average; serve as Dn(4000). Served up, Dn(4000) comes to 1.97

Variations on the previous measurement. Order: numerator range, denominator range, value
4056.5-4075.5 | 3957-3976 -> 2.40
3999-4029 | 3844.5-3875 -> 2.27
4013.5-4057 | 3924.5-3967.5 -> 2.19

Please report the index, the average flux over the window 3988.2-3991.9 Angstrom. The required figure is 1.52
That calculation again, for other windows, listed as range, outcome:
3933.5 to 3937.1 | 0.45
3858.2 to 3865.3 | 0.766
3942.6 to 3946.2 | 0.949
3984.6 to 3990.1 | 1.46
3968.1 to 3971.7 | 0.517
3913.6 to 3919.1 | 1.38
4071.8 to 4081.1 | 1.65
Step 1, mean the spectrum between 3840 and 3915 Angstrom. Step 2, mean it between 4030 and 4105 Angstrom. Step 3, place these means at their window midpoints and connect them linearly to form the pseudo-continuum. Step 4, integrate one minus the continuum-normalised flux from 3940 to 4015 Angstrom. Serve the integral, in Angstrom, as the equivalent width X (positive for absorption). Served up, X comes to 5.2 Angstrom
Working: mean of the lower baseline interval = 0.945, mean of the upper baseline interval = 1.67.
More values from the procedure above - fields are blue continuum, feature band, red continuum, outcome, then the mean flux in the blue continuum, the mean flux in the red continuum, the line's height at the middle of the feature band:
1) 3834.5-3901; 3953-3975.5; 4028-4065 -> 8.7 Angstrom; 0.86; 1.67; 1.3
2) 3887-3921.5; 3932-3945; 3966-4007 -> 6.0 Angstrom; 1.17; 1.3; 1.23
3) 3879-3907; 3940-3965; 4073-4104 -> 4.4 Angstrom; 1.01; 1.68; 1.22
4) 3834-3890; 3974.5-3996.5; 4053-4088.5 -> -1.2 Angstrom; 0.802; 1.72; 1.34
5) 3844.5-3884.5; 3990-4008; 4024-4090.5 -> -2.6 Angstrom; 0.84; 1.69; 1.44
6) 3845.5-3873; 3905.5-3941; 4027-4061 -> 5.4 Angstrom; 0.825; 1.68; 1.12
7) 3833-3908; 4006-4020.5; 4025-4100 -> -3.4 Angstrom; 0.884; 1.68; 1.48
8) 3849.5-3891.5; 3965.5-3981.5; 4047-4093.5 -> 5.8 Angstrom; 0.85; 1.71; 1.3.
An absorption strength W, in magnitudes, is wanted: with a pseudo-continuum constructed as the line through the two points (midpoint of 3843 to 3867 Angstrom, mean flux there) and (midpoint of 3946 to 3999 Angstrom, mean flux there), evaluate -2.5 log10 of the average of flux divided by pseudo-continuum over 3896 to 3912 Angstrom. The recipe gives -0.24 mag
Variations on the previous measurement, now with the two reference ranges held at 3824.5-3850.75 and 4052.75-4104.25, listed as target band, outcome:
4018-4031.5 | -0.22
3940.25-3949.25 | 0.13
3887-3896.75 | -0.13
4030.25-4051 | -0.06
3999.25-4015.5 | -0.24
